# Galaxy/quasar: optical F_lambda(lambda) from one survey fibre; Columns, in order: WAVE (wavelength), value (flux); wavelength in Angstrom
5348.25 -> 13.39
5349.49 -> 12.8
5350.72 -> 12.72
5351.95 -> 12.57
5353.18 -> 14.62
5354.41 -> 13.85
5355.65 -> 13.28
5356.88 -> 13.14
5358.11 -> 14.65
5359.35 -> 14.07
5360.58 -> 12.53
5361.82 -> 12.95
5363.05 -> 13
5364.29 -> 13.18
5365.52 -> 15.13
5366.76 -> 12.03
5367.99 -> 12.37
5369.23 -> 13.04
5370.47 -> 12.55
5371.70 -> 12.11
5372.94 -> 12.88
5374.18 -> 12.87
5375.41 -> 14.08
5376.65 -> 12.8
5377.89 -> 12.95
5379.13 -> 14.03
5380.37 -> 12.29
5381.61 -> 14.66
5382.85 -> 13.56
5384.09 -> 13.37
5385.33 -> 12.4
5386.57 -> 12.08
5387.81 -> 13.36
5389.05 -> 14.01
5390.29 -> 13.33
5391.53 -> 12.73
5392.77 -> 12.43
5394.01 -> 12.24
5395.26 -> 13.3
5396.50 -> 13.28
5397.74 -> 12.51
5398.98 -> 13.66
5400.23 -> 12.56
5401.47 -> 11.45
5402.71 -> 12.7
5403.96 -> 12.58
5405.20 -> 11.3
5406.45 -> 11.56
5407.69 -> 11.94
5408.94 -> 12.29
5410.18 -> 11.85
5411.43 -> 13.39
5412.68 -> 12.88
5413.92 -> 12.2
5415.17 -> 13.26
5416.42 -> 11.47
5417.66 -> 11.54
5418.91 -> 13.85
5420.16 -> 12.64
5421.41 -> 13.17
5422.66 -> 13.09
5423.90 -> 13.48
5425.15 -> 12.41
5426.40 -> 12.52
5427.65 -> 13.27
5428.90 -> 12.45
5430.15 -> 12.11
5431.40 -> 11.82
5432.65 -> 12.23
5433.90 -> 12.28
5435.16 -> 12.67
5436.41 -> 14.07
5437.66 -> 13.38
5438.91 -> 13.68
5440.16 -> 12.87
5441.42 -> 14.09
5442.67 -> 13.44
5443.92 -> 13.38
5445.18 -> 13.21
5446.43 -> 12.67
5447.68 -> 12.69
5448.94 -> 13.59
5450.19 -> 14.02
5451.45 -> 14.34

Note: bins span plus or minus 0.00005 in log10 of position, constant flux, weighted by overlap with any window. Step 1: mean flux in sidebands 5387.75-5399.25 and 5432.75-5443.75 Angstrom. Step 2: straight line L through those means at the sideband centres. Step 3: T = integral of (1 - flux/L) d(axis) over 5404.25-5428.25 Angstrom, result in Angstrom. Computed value 1.2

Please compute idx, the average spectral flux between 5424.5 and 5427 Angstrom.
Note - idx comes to 12.5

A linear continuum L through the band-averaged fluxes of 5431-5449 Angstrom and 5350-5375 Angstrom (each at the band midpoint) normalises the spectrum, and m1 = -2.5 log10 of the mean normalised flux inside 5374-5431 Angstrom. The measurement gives 0.03 mag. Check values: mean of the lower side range 13.2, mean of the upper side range 13.1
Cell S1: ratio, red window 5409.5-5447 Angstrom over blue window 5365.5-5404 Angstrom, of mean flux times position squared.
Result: 1.01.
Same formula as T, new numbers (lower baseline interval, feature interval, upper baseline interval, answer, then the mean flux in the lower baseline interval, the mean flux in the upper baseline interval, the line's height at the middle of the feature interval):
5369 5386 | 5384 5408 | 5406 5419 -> 0.1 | 13.1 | 12.3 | 12.7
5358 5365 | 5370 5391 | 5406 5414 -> -0.3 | 13.3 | 12.3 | 12.9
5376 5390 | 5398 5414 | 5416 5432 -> 0.7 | 13.2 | 12.6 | 12.9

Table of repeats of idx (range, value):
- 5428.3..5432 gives 12.1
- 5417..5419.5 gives 12.7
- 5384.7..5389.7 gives 13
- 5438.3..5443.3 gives 13.5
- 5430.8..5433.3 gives 12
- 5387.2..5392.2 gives 13.4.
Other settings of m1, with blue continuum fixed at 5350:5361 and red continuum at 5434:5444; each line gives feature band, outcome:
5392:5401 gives 0.051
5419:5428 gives 0.035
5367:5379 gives 0.050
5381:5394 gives 0.025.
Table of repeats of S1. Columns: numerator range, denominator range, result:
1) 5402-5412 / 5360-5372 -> 0.96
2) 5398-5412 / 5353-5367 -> 0.92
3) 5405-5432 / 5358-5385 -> 0.96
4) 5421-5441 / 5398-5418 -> 1.05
